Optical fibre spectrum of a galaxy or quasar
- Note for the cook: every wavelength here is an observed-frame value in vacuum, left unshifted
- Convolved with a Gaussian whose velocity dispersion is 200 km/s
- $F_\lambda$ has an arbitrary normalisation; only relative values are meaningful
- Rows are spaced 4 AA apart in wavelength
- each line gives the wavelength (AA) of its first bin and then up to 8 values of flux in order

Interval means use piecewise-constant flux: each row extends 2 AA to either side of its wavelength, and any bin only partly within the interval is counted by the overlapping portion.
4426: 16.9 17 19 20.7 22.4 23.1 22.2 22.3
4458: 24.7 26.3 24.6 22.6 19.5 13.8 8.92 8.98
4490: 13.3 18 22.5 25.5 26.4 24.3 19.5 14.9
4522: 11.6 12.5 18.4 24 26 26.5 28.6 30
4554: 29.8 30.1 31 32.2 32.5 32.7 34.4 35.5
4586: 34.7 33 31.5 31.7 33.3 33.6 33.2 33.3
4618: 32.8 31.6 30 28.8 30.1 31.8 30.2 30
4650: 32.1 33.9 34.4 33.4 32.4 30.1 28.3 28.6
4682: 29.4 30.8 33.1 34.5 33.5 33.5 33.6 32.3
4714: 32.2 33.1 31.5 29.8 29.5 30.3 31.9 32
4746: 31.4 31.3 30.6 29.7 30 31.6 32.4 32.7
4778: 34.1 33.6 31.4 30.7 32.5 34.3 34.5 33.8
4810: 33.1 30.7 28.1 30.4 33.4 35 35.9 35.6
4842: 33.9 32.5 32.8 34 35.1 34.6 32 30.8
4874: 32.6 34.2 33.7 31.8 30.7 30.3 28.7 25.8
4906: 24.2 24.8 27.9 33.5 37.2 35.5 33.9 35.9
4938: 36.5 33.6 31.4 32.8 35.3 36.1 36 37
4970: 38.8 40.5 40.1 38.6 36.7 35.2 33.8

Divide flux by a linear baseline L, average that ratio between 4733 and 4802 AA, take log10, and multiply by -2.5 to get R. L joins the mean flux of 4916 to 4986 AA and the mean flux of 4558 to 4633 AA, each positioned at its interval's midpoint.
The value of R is 0.08 mag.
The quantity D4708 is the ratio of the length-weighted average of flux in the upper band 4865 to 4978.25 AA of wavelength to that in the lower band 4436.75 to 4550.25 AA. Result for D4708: 1.60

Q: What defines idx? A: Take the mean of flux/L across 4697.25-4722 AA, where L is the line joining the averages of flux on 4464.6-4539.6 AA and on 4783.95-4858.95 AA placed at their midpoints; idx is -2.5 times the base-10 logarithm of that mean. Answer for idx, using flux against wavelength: -0.18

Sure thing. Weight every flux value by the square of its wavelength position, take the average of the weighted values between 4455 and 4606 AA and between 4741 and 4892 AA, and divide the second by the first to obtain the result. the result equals 1.5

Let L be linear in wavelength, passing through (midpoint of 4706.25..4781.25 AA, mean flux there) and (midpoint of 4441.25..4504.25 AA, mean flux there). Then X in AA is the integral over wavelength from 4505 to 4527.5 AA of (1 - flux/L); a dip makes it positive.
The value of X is 3.9 AA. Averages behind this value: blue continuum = 19.9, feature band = 18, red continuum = 31.6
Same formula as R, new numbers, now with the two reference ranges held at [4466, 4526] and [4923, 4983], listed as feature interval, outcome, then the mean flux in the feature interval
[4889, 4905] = 0.188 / 28.5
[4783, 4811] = -0.105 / 32.9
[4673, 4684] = -0.147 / 28.8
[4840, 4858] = -0.051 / 33.5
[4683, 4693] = -0.243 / 31.9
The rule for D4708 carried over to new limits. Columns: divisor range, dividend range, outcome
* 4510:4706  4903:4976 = 1.14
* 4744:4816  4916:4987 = 1.12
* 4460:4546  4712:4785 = 1.61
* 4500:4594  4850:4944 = 1.20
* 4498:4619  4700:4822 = 1.14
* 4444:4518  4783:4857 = 1.63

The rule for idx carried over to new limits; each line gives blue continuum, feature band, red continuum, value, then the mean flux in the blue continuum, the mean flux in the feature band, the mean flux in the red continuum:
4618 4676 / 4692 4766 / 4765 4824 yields 0.00 mag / 31.3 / 31.7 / 32.3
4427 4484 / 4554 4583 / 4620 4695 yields -0.22 mag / 20.4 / 32.3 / 31.2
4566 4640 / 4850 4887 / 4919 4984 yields 0.07 mag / 32.5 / 33.2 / 36.2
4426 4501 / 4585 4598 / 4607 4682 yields -0.17 mag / 19.5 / 32.7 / 31.4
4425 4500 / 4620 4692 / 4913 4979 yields -0.20 mag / 19.3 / 31.1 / 35.5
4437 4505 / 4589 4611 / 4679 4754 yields -0.24 mag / 20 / 32.7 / 31.8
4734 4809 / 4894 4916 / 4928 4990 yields 0.30 mag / 32.1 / 26.6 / 36.2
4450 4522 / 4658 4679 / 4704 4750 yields -0.09 mag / 19.6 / 31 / 31.6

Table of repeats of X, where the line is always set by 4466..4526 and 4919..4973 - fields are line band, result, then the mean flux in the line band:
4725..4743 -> -2.32 AA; 30.7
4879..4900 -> 1.28 AA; 31.2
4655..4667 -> -4.54 AA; 33.5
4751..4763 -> -0.91 AA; 30.2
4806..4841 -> -2.50 AA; 32.9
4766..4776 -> -1.31 AA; 32.4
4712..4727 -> -2.91 AA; 31.8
